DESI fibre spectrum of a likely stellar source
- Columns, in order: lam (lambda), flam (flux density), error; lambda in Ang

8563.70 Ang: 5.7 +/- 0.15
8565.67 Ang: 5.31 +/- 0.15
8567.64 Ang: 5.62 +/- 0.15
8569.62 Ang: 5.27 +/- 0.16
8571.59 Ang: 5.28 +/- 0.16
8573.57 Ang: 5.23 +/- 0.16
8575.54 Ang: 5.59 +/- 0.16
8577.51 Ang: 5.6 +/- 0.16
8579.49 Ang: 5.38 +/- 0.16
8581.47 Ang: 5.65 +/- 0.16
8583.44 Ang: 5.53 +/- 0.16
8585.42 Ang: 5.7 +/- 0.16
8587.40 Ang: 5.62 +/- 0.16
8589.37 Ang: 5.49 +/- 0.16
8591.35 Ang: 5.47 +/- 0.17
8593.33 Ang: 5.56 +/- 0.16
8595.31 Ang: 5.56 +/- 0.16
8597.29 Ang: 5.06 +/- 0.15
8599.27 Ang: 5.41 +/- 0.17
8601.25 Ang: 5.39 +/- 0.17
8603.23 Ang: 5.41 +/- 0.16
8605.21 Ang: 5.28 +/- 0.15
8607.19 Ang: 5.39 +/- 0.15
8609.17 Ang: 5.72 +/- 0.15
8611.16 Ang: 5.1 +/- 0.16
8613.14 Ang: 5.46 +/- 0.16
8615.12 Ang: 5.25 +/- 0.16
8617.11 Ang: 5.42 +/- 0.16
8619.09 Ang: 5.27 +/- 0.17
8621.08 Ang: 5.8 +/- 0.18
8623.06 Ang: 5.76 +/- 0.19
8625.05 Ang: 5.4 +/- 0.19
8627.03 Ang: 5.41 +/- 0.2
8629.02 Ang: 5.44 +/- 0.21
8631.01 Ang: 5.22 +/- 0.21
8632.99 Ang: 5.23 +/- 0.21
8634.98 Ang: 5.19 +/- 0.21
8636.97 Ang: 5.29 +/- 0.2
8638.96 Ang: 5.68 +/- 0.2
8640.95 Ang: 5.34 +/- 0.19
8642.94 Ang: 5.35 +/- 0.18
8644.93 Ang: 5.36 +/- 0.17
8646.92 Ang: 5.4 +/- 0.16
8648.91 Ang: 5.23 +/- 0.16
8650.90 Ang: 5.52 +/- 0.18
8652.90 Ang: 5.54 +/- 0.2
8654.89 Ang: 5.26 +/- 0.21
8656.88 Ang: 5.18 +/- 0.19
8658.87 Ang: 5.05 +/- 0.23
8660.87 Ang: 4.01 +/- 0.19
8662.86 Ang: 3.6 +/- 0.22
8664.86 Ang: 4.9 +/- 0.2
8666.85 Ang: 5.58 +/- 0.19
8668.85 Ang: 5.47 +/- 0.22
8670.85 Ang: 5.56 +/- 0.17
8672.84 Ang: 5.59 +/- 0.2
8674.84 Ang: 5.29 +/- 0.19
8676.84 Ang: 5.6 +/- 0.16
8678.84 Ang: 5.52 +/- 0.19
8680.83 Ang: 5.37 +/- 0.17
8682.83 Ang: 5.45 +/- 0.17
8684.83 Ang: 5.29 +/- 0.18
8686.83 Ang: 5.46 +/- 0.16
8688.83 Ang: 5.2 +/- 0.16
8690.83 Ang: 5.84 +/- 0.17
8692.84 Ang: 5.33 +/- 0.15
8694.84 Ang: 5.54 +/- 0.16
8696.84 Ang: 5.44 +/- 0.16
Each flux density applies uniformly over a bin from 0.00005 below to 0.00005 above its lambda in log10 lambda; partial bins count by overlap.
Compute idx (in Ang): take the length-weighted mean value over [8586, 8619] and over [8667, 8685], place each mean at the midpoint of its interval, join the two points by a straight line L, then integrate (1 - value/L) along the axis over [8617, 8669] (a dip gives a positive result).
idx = 1.9 Ang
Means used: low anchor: 5.41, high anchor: 5.47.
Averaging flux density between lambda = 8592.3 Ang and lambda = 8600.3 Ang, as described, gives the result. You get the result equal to 5.4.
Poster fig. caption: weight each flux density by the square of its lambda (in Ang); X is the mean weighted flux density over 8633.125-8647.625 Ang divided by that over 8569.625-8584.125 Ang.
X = 1.0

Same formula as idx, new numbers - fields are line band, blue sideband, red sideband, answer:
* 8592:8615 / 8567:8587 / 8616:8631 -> 0.4 Ang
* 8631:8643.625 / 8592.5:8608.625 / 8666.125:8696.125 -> 0.2 Ang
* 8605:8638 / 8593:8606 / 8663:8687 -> -0.1 Ang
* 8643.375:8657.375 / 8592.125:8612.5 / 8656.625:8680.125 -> -0.5 Ang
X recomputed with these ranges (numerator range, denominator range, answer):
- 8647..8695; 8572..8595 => 0.97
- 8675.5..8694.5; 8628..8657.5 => 1.03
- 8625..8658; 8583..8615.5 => 0.99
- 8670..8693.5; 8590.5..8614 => 1.03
